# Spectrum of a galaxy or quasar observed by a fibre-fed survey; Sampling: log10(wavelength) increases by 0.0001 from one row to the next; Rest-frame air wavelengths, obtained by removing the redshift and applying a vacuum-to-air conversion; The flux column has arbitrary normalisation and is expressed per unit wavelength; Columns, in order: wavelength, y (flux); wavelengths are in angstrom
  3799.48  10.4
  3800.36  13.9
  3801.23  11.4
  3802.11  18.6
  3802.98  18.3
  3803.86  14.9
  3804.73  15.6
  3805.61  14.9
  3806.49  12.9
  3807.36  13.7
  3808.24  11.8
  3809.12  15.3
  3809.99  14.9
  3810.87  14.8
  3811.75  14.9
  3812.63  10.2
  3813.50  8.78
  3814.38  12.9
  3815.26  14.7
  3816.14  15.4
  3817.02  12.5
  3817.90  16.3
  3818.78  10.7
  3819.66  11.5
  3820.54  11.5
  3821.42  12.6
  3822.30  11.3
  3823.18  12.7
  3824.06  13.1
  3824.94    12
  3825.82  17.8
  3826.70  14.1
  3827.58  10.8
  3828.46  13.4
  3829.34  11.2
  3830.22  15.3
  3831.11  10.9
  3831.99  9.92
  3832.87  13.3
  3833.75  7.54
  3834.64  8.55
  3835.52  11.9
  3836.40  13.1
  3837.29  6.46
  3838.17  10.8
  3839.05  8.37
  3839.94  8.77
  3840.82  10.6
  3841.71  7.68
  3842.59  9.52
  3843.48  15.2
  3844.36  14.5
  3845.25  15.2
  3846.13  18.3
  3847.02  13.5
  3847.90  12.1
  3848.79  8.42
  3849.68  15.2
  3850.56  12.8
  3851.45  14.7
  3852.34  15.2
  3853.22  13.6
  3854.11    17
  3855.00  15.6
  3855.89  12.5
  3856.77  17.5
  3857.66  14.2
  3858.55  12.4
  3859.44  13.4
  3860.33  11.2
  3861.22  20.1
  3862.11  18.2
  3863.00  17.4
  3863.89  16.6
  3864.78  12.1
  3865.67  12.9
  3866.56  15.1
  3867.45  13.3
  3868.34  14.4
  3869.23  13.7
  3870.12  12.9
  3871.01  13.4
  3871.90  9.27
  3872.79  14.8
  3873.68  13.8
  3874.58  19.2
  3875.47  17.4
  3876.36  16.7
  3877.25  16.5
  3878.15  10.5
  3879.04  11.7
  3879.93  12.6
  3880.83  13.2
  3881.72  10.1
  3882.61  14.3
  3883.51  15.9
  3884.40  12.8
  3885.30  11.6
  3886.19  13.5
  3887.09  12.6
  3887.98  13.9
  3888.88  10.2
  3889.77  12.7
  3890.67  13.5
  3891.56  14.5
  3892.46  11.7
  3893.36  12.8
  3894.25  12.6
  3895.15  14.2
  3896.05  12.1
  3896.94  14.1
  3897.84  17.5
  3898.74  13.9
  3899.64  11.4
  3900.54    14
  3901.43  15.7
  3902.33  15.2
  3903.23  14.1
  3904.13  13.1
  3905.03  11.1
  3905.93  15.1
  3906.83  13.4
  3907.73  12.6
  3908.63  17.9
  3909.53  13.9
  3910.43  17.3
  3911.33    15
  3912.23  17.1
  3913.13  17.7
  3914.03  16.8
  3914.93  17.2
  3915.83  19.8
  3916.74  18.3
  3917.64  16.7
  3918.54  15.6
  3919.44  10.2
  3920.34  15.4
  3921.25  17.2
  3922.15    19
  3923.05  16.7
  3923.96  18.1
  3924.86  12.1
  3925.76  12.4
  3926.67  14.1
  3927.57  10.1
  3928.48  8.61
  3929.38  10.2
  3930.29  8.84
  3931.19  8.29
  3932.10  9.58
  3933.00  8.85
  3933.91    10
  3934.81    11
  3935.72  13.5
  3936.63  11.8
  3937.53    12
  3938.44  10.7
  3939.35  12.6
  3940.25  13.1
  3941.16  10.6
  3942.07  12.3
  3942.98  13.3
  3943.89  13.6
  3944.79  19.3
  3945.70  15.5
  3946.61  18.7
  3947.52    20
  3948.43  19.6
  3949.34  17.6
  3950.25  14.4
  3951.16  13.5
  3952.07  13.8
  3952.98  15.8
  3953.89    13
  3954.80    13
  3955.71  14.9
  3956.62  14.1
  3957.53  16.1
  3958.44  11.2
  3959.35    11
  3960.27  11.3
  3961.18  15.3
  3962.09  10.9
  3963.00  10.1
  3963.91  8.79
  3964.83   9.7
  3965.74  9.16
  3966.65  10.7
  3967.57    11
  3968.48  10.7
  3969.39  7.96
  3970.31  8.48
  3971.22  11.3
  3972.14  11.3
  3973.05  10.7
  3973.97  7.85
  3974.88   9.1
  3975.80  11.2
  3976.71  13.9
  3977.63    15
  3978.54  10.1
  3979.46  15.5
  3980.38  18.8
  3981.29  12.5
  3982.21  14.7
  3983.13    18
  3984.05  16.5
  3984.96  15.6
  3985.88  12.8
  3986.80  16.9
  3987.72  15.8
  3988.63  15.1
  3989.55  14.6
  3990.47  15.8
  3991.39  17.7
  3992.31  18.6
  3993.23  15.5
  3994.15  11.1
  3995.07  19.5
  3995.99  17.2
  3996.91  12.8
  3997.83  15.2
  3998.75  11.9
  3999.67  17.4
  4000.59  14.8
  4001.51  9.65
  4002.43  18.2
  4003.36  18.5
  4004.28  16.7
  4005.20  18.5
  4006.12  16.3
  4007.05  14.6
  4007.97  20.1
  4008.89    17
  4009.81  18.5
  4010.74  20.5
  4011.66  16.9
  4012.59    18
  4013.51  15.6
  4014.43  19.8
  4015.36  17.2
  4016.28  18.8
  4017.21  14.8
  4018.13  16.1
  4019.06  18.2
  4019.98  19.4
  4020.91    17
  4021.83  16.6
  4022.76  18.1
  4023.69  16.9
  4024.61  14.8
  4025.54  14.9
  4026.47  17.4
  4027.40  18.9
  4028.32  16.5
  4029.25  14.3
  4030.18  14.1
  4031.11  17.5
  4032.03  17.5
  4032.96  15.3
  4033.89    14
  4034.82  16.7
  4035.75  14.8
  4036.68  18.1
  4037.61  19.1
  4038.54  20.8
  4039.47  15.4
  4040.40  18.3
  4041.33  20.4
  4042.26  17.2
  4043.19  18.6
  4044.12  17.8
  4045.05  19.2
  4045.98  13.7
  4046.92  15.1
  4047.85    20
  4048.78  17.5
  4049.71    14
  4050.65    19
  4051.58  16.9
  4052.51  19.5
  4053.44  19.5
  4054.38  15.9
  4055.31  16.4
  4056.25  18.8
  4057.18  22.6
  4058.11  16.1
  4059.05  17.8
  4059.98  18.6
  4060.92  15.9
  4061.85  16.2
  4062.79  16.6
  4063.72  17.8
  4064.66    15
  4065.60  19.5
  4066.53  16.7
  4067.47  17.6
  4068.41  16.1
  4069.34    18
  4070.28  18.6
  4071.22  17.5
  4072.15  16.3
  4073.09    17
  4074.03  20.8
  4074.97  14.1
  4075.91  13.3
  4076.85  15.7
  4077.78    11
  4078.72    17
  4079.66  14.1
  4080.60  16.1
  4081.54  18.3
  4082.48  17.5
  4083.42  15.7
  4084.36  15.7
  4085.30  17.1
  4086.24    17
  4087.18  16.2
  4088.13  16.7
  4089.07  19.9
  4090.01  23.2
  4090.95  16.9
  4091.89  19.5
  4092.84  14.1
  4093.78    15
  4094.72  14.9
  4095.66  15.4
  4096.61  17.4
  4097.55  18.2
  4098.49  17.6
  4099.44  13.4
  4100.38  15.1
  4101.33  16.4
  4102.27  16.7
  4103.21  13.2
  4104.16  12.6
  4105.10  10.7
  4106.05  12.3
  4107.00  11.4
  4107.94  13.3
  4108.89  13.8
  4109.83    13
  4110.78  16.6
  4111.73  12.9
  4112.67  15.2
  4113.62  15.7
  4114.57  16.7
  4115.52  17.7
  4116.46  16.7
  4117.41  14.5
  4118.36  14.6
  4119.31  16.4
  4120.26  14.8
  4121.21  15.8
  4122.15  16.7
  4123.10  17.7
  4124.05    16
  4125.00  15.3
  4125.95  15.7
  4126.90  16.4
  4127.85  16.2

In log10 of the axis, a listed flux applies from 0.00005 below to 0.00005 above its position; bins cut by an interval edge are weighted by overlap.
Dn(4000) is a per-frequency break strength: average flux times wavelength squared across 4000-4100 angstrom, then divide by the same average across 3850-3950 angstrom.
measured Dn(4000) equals 1.30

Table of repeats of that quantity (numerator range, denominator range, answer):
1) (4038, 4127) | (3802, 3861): 1.44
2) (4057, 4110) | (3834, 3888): 1.35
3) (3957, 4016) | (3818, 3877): 1.16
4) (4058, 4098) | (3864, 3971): 1.35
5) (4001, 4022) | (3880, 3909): 1.36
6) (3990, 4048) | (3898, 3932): 1.23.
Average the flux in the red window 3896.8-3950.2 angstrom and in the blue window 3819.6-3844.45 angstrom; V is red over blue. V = 1.24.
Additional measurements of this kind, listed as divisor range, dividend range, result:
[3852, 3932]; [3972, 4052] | 1.14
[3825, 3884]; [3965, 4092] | 1.21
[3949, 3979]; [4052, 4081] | 1.43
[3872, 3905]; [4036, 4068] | 1.29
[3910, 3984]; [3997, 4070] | 1.28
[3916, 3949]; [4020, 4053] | 1.25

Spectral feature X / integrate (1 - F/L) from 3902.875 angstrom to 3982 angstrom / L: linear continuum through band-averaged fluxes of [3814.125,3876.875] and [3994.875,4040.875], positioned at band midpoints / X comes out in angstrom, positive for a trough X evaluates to 9.7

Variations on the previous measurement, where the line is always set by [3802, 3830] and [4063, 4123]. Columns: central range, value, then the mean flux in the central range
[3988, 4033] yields -3.9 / 16.6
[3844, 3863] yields -1.1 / 14.6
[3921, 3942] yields 3.5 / 12.1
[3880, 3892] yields 1.0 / 13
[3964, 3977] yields 4.2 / 10.1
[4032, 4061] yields -3.7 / 17.5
